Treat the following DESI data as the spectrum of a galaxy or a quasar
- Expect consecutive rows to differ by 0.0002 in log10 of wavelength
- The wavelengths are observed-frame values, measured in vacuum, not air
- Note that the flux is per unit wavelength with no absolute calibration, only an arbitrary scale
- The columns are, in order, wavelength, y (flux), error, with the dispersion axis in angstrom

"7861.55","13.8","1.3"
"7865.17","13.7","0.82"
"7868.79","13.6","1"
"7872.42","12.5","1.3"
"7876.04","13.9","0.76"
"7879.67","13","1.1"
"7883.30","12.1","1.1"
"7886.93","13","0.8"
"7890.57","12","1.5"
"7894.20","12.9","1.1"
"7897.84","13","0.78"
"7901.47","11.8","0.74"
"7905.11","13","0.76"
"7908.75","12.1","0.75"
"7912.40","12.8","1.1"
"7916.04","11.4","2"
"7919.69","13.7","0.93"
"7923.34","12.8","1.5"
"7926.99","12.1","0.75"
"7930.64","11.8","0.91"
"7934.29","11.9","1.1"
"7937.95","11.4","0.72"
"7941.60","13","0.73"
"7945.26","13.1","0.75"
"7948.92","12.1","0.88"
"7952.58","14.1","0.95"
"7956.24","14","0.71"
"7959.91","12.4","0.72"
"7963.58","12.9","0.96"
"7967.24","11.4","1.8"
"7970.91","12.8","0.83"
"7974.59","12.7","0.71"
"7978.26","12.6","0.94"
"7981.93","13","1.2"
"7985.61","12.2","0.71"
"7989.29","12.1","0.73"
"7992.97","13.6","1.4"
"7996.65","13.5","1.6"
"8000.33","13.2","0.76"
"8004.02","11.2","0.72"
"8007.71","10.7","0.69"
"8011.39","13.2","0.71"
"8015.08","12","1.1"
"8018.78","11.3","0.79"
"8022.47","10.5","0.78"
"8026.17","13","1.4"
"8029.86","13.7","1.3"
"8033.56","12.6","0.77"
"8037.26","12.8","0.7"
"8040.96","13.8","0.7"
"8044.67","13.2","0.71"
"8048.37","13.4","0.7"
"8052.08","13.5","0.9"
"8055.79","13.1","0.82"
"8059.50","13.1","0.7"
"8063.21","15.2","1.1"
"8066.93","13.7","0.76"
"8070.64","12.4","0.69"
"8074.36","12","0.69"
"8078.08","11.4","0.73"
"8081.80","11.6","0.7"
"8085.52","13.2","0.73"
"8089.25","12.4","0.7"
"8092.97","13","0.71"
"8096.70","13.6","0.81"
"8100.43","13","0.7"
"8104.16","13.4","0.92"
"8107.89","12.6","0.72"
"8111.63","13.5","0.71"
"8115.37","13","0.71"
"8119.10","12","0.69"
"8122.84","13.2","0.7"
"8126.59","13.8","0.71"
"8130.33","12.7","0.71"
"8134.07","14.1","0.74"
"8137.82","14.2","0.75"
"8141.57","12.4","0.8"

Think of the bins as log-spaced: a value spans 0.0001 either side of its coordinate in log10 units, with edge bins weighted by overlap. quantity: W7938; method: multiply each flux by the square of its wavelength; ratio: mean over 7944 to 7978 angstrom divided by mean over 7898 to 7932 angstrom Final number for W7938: 1.04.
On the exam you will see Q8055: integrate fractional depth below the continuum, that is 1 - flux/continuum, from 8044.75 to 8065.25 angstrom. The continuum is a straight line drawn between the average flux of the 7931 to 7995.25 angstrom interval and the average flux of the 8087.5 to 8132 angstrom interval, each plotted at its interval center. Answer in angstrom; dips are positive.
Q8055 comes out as -1.2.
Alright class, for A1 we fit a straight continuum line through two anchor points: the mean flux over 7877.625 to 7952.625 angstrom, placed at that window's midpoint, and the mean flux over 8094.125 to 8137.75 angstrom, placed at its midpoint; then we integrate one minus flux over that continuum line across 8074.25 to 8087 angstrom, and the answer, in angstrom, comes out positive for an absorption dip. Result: 1.0 angstrom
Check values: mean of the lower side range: 12.5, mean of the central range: 12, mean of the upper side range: 13.2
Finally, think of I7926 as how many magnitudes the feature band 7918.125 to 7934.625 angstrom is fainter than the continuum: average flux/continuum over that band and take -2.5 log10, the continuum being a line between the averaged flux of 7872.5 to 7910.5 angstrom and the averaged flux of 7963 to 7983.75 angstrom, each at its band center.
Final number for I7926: 0.01 mag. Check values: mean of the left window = 12.7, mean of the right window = 12.6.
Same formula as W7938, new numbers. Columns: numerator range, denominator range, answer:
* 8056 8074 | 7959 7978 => 1.10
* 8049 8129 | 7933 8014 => 1.06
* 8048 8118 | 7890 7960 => 1.07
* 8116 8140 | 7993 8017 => 1.11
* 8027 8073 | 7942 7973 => 1.06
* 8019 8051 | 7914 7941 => 1.08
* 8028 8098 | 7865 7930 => 1.07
